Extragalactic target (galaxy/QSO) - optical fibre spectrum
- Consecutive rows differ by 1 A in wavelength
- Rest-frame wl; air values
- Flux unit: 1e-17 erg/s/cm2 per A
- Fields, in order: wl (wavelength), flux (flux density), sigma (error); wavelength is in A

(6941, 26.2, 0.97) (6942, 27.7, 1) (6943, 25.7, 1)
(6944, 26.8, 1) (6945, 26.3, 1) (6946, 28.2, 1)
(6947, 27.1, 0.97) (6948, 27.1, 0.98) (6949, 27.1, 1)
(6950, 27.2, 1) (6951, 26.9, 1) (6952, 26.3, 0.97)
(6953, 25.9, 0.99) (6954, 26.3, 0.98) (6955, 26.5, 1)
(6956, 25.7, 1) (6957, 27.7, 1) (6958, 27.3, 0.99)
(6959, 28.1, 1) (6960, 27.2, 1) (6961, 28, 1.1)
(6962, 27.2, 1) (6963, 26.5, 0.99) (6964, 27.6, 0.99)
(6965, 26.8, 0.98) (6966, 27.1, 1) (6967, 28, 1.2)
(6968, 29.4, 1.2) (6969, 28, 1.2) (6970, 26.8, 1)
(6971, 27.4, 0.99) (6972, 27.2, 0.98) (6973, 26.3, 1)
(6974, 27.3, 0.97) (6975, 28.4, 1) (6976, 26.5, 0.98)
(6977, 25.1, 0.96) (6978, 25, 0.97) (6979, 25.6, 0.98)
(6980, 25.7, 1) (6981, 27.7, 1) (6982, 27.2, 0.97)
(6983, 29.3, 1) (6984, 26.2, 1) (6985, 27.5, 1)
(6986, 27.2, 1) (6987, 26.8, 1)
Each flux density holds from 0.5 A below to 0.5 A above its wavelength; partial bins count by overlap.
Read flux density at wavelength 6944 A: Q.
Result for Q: 26.8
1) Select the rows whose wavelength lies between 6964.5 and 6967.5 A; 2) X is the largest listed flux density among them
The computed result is 28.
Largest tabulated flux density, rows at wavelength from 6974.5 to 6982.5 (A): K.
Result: 28.4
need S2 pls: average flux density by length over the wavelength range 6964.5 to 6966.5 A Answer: 27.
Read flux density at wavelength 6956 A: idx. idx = 25.7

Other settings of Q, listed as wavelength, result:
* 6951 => 26.9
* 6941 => 26.2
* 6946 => 28.2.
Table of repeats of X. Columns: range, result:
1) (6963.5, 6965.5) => 27.6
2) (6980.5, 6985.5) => 29.3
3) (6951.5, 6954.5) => 26.3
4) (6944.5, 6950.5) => 28.2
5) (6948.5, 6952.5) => 27.2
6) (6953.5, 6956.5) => 26.5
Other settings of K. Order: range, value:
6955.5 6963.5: 28.1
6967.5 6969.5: 29.4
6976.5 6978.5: 25.1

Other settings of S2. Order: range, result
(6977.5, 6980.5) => 25.4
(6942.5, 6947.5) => 26.8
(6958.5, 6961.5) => 27.8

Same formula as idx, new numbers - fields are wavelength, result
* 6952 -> 26.3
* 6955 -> 26.5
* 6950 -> 27.2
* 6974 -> 27.3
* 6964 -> 27.6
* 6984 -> 26.2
